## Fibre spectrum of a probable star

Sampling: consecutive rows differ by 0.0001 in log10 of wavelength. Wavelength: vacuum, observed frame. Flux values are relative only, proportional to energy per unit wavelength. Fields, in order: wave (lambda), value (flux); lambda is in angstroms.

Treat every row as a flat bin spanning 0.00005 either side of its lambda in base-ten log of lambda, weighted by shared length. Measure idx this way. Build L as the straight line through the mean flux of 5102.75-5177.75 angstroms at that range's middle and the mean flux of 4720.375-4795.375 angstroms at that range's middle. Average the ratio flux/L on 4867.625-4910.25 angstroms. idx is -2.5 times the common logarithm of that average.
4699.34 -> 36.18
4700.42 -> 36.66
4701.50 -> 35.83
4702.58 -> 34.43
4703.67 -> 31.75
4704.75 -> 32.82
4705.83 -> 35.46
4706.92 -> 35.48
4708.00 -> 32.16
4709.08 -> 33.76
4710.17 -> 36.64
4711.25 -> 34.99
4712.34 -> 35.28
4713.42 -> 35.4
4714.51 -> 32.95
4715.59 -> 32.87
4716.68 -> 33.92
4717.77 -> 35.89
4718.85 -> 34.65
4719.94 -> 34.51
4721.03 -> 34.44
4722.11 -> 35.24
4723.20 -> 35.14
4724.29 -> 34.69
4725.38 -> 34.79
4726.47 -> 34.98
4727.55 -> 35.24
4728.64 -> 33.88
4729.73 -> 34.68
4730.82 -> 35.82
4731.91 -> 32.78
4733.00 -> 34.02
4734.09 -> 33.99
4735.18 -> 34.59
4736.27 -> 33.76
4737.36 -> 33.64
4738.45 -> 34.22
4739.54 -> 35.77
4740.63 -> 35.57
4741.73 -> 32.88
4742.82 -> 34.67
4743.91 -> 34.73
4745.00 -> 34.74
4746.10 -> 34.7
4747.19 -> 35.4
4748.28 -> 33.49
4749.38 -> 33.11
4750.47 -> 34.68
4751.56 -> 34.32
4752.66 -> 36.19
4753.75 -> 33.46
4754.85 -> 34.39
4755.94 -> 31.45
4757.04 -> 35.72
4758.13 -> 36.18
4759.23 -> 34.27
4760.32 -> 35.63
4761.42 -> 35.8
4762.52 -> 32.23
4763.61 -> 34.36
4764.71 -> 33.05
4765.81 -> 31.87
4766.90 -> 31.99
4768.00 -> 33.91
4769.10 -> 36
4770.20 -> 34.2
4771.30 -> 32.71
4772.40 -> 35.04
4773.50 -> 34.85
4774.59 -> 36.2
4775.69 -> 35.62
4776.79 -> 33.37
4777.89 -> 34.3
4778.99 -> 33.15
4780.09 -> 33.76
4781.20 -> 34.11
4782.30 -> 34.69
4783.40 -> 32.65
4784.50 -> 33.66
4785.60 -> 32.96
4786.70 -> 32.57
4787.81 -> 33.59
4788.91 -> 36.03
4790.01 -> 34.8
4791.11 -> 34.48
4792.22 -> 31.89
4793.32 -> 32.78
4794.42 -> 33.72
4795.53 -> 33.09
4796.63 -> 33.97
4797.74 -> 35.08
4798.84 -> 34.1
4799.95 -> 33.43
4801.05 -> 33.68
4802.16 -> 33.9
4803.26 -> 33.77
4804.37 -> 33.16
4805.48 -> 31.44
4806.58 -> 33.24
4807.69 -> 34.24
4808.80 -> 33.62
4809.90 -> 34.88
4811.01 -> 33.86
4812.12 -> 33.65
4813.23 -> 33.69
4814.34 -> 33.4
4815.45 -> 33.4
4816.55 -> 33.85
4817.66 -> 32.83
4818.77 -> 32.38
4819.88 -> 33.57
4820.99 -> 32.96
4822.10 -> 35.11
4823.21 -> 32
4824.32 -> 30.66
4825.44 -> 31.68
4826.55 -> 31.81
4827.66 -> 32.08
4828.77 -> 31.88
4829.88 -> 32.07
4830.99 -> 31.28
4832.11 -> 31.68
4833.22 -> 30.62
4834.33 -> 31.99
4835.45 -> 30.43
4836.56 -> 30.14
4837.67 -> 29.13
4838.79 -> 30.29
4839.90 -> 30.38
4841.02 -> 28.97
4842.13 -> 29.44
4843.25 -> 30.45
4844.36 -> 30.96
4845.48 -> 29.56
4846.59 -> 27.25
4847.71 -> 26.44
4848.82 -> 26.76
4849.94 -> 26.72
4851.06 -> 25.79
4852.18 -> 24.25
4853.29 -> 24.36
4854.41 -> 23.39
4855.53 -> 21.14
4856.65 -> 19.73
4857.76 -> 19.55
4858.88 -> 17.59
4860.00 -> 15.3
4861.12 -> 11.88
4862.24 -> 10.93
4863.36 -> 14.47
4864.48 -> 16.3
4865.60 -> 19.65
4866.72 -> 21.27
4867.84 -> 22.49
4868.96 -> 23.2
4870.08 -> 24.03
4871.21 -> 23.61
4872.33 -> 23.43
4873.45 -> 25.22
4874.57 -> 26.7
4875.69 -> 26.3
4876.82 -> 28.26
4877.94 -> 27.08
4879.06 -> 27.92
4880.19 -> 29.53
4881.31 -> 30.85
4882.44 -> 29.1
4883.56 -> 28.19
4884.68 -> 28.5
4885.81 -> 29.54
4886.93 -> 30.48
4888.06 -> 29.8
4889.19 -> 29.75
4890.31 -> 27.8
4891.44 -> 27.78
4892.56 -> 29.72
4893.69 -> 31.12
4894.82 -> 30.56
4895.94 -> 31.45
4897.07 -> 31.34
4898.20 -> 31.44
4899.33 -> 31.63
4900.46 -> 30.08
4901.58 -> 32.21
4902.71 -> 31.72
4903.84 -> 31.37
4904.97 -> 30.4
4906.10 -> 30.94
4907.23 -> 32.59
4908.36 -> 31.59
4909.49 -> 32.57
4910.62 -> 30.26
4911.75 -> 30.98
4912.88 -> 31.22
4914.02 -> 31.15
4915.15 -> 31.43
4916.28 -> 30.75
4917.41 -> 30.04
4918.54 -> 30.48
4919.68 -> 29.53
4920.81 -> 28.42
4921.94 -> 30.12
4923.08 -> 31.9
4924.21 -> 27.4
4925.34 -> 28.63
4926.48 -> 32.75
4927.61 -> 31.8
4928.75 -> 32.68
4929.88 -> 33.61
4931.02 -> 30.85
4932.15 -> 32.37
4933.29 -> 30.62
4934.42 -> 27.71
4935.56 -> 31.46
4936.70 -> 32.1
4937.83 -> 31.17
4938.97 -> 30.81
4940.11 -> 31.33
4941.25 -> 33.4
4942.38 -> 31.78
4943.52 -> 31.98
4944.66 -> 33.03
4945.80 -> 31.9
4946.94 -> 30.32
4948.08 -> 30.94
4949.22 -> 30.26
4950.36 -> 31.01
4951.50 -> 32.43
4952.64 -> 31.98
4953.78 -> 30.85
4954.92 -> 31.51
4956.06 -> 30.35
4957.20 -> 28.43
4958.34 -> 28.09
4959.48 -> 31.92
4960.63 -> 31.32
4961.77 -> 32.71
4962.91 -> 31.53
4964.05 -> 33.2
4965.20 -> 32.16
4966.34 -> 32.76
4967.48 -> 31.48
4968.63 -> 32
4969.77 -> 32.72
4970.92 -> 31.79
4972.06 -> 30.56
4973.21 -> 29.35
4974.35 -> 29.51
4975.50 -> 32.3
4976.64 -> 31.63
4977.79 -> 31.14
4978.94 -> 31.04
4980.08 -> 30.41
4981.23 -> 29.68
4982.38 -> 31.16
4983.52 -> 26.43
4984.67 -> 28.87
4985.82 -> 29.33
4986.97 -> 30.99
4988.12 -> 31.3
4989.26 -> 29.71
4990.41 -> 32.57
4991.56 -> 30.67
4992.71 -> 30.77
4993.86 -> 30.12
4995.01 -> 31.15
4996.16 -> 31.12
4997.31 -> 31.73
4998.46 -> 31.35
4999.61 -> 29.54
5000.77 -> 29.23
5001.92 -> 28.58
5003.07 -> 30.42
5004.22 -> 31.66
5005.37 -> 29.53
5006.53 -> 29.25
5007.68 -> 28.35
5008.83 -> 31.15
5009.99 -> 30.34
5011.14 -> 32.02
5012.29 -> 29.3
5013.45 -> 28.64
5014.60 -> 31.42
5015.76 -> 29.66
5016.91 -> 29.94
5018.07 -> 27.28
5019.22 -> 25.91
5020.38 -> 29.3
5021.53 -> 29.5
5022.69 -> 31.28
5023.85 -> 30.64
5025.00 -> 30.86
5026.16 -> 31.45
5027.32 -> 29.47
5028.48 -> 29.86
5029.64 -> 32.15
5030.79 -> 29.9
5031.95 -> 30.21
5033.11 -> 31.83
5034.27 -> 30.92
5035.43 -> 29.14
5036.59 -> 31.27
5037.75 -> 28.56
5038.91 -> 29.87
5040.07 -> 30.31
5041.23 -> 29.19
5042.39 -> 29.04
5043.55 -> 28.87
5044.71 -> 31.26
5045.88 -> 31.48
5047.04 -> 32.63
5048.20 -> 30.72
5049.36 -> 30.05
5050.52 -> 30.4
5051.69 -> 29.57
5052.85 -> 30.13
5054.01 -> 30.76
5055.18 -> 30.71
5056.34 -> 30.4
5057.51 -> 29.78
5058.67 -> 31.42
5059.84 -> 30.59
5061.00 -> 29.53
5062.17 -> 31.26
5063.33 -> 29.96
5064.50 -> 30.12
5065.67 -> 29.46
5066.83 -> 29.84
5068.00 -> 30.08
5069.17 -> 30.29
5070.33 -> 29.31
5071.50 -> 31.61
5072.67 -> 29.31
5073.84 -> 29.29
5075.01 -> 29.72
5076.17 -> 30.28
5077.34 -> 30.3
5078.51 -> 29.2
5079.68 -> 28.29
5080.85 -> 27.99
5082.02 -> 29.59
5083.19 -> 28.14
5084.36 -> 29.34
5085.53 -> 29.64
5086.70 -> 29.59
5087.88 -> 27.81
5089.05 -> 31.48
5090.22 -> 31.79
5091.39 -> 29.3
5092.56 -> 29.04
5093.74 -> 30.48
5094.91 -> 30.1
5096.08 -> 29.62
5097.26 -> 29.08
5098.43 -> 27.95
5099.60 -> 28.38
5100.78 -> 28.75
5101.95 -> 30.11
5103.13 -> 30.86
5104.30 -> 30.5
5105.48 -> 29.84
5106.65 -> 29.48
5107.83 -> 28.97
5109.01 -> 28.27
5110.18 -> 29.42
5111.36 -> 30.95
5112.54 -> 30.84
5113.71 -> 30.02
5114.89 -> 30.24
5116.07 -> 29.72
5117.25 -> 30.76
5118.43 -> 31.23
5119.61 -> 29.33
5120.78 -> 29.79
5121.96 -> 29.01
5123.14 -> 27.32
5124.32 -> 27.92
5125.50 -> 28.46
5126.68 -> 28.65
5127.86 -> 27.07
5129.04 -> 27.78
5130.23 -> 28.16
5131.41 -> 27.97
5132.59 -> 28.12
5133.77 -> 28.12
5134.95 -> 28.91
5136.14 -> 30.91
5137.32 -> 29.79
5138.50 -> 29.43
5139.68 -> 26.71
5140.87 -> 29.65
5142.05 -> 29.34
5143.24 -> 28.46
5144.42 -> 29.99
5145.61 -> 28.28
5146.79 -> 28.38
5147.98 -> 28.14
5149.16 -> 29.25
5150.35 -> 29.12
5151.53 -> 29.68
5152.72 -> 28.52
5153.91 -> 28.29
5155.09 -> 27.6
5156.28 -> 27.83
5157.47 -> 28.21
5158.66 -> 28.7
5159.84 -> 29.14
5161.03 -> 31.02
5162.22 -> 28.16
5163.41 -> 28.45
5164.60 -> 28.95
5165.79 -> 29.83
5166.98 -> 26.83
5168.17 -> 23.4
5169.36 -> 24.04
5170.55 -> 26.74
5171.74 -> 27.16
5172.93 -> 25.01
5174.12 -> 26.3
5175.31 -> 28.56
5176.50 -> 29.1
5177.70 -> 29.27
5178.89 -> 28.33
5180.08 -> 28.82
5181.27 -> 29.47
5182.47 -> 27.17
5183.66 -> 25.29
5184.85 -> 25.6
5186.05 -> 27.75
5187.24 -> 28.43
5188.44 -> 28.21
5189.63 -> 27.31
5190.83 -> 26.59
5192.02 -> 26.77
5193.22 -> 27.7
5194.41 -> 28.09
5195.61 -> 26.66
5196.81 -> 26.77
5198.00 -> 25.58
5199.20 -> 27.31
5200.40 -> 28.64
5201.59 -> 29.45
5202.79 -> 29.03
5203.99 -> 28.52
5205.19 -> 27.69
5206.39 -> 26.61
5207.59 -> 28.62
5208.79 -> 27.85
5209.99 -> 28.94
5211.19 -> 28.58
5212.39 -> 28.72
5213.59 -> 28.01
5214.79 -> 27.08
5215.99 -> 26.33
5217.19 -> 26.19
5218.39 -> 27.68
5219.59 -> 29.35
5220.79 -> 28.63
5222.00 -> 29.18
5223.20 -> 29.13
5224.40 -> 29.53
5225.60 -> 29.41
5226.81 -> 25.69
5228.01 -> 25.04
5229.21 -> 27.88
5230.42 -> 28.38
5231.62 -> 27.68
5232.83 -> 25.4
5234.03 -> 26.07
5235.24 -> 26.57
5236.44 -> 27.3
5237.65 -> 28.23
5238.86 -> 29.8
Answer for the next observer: 0.12 mag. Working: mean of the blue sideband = 34.2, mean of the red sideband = 28.7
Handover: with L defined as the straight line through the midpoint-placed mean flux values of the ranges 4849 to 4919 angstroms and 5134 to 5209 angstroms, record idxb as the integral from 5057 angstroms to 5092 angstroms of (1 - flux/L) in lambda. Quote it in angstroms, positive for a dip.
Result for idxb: -2.81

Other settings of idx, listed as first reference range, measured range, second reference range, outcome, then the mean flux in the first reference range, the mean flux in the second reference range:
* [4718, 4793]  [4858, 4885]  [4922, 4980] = 0.38 mag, 34.3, 31.3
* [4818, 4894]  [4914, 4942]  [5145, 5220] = -0.14 mag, 27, 27.8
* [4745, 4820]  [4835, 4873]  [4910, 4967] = 0.34 mag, 33.9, 31.1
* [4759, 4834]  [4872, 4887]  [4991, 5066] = 0.16 mag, 33.5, 30.2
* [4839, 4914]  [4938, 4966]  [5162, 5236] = -0.16 mag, 26.8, 27.6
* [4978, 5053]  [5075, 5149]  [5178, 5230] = -0.01 mag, 30.2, 27.8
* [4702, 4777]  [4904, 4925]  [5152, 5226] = 0.04 mag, 34.4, 27.8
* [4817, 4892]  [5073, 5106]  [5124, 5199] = -0.07 mag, 27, 28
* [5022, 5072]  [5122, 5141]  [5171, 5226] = 0.02 mag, 30.4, 27.8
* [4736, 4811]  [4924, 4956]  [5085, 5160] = 0.01 mag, 34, 29.2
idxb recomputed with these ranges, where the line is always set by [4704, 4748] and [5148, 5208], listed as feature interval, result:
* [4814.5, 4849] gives 1.9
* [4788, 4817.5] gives -0.3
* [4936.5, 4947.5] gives -0.2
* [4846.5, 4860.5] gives 4.2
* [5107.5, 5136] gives -0.4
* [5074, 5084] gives 0.0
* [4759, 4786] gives -0.2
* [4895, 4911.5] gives 0.3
